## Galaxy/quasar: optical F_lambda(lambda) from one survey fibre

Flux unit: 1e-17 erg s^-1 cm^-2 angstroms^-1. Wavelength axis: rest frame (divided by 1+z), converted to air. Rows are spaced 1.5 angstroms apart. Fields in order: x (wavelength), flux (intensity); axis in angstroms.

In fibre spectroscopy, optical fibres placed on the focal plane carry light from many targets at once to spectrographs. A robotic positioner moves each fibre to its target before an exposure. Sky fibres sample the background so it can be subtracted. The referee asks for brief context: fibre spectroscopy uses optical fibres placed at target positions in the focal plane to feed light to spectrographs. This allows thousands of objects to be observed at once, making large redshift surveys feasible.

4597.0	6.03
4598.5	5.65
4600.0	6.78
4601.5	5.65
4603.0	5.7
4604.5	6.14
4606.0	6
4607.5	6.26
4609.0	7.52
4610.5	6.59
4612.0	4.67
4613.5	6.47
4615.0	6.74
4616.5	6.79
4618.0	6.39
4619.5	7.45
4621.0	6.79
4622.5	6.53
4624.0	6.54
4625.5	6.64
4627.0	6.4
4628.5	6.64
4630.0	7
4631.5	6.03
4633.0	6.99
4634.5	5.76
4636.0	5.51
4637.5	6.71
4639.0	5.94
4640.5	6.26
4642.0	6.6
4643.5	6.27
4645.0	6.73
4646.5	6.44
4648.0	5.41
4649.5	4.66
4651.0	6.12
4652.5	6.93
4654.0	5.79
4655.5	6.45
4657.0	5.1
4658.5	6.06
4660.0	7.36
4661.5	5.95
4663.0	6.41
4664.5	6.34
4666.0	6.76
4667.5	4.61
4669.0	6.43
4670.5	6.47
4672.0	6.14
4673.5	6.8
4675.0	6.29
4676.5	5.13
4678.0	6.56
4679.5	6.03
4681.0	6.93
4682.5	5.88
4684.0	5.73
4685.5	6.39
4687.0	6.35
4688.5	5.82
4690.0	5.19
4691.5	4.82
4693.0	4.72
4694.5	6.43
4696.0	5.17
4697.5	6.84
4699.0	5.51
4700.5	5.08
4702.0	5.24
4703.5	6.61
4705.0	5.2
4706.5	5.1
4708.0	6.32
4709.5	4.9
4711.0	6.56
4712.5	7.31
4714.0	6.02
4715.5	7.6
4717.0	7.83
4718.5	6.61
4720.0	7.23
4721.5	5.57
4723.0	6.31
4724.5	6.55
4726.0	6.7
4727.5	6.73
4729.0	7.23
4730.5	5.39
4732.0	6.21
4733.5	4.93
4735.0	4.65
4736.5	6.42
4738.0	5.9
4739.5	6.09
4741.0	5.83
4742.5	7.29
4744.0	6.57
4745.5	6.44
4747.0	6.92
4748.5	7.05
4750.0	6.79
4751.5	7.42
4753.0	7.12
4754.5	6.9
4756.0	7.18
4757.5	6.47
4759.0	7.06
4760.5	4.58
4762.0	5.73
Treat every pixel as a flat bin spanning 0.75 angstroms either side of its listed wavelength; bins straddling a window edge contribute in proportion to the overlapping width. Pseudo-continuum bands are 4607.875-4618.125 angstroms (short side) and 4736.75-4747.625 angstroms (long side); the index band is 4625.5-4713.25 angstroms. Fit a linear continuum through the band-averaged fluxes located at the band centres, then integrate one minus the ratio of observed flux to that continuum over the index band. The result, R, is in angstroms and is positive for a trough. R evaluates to 5.2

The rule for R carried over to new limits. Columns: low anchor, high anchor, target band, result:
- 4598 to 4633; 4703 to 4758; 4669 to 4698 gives 2.0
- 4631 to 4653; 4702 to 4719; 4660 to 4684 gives 0.1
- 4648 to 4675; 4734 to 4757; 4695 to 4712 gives 1.7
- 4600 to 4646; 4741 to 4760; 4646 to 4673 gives 1.8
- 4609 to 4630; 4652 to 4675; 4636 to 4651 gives 0.7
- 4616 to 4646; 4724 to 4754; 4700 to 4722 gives 0.7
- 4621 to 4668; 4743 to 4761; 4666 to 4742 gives 5.4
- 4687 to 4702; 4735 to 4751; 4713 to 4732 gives -1.8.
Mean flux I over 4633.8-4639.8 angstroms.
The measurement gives 5.98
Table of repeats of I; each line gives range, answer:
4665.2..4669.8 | 5.94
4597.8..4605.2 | 5.99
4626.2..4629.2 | 6.52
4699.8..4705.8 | 5.53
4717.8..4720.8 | 6.9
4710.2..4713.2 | 6.89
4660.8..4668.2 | 6.02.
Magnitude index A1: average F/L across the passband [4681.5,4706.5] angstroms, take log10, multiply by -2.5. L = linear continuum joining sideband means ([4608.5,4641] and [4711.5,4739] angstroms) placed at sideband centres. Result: 0.13 mag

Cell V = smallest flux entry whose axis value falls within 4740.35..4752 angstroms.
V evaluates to 5.83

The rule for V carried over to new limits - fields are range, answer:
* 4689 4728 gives 4.72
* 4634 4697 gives 4.61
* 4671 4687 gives 5.13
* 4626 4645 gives 5.51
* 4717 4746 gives 4.65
